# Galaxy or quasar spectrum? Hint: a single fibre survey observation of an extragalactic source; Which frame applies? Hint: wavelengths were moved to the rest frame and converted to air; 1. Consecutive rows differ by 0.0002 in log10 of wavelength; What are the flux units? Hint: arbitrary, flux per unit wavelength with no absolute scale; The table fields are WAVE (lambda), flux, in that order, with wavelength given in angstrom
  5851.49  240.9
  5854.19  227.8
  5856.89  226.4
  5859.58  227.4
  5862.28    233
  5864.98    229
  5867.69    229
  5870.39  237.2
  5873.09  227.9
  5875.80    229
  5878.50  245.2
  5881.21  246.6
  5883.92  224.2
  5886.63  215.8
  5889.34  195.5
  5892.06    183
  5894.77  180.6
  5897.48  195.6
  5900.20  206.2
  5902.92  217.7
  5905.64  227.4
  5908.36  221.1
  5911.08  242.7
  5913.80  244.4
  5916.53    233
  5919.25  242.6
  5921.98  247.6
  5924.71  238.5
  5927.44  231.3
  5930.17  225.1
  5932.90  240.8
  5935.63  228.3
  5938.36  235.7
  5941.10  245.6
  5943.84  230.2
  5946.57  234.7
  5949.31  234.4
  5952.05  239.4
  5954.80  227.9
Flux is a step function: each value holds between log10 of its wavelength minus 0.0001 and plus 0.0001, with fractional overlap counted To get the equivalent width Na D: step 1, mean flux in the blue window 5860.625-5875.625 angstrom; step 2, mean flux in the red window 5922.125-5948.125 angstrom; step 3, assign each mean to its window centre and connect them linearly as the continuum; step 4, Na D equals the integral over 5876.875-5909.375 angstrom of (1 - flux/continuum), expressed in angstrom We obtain 2.7 angstrom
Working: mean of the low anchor 231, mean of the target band 213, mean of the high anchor 235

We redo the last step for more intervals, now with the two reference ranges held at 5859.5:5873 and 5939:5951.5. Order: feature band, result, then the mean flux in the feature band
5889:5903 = 2.3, 195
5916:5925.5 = -0.3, 241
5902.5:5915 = 0.1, 232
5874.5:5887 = -0.1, 234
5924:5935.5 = 0.1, 233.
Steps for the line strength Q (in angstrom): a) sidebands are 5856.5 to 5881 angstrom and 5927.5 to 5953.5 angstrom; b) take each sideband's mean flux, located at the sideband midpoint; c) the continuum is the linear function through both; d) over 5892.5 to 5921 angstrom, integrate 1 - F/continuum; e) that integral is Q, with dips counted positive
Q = 1.6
